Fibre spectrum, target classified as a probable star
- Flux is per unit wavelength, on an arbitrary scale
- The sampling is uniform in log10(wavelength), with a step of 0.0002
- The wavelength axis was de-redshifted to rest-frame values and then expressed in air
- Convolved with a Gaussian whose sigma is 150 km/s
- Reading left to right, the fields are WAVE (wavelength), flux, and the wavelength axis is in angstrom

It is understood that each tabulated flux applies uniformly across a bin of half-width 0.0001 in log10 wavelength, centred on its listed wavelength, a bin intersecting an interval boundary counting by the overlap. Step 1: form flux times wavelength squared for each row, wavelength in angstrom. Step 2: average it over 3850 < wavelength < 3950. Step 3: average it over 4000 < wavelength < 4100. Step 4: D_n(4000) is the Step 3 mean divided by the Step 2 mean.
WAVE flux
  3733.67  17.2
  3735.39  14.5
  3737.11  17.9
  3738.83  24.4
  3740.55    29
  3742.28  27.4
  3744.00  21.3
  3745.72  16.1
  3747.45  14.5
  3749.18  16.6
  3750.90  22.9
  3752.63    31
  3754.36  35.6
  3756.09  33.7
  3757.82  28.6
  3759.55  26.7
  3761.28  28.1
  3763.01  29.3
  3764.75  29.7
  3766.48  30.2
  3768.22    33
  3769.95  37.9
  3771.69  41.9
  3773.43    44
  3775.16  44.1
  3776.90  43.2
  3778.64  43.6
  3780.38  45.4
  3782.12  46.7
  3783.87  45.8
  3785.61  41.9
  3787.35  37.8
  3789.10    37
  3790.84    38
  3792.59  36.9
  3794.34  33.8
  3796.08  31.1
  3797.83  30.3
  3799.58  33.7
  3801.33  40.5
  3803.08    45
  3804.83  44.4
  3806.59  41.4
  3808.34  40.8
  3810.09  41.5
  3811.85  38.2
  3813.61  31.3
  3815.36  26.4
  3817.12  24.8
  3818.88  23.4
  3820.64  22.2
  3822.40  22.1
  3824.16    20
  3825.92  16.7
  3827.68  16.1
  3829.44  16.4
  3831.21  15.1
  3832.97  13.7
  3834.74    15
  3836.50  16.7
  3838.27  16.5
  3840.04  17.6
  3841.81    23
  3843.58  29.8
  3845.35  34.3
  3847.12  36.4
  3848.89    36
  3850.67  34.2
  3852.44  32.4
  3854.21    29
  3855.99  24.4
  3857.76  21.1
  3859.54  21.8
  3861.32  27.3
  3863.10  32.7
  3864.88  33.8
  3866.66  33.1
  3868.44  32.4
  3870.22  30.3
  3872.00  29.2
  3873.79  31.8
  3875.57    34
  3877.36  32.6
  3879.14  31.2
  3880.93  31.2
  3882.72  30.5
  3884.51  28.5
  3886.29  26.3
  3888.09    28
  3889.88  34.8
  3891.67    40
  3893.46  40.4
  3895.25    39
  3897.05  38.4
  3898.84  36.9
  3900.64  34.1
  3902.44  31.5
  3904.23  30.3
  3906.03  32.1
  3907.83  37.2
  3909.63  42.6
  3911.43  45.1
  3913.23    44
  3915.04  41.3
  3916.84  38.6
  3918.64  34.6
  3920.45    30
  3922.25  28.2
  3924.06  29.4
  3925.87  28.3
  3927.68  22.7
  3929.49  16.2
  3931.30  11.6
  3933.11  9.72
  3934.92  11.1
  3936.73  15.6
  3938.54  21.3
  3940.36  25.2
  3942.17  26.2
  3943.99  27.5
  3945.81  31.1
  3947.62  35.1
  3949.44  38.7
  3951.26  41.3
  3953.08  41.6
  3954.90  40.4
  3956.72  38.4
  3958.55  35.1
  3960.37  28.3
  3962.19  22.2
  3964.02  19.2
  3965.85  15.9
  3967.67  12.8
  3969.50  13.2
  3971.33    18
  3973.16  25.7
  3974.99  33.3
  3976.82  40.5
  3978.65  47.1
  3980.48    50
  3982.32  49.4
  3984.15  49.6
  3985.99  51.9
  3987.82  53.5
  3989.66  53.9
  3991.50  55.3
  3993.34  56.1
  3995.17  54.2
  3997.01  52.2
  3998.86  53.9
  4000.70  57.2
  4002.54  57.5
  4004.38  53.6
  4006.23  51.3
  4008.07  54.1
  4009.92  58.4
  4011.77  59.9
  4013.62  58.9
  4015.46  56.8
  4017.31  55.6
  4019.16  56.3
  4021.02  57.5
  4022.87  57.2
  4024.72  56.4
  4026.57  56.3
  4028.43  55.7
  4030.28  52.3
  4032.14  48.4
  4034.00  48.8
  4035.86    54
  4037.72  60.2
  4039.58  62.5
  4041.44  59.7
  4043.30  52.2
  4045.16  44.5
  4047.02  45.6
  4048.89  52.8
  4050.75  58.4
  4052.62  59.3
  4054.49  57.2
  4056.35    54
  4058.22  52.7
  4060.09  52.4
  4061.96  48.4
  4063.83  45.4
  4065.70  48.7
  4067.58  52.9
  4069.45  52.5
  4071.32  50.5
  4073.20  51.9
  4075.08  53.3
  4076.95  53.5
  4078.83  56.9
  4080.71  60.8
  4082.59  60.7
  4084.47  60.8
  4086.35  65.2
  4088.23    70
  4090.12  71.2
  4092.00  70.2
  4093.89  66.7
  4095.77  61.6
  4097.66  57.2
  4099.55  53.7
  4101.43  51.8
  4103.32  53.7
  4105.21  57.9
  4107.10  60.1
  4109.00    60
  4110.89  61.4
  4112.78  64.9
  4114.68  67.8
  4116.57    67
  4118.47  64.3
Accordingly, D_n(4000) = 1.99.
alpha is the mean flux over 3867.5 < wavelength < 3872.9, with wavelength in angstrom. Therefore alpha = 30.7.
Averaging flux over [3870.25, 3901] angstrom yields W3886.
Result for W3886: 33.3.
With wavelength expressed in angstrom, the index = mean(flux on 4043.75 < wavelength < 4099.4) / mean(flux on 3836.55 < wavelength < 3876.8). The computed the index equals 1.95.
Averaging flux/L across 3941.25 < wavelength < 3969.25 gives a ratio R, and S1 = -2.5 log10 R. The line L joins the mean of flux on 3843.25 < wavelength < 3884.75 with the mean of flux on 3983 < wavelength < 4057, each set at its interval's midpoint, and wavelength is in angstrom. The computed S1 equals 0.44 mag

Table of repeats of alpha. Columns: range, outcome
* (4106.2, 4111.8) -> 60.4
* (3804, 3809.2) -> 42.2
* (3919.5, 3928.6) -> 27.7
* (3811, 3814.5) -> 34.7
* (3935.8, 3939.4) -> 18.4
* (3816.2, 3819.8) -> 24.1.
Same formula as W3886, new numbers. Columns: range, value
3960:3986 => 31.2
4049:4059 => 56.1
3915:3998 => 33.1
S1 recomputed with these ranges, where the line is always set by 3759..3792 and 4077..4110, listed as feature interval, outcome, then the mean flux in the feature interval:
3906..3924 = 0.278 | 37.2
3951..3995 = 0.366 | 37.5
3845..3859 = 0.384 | 30.6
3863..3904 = 0.358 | 33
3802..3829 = 0.332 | 30.1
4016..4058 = 0.041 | 54.7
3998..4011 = -0.013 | 55.2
